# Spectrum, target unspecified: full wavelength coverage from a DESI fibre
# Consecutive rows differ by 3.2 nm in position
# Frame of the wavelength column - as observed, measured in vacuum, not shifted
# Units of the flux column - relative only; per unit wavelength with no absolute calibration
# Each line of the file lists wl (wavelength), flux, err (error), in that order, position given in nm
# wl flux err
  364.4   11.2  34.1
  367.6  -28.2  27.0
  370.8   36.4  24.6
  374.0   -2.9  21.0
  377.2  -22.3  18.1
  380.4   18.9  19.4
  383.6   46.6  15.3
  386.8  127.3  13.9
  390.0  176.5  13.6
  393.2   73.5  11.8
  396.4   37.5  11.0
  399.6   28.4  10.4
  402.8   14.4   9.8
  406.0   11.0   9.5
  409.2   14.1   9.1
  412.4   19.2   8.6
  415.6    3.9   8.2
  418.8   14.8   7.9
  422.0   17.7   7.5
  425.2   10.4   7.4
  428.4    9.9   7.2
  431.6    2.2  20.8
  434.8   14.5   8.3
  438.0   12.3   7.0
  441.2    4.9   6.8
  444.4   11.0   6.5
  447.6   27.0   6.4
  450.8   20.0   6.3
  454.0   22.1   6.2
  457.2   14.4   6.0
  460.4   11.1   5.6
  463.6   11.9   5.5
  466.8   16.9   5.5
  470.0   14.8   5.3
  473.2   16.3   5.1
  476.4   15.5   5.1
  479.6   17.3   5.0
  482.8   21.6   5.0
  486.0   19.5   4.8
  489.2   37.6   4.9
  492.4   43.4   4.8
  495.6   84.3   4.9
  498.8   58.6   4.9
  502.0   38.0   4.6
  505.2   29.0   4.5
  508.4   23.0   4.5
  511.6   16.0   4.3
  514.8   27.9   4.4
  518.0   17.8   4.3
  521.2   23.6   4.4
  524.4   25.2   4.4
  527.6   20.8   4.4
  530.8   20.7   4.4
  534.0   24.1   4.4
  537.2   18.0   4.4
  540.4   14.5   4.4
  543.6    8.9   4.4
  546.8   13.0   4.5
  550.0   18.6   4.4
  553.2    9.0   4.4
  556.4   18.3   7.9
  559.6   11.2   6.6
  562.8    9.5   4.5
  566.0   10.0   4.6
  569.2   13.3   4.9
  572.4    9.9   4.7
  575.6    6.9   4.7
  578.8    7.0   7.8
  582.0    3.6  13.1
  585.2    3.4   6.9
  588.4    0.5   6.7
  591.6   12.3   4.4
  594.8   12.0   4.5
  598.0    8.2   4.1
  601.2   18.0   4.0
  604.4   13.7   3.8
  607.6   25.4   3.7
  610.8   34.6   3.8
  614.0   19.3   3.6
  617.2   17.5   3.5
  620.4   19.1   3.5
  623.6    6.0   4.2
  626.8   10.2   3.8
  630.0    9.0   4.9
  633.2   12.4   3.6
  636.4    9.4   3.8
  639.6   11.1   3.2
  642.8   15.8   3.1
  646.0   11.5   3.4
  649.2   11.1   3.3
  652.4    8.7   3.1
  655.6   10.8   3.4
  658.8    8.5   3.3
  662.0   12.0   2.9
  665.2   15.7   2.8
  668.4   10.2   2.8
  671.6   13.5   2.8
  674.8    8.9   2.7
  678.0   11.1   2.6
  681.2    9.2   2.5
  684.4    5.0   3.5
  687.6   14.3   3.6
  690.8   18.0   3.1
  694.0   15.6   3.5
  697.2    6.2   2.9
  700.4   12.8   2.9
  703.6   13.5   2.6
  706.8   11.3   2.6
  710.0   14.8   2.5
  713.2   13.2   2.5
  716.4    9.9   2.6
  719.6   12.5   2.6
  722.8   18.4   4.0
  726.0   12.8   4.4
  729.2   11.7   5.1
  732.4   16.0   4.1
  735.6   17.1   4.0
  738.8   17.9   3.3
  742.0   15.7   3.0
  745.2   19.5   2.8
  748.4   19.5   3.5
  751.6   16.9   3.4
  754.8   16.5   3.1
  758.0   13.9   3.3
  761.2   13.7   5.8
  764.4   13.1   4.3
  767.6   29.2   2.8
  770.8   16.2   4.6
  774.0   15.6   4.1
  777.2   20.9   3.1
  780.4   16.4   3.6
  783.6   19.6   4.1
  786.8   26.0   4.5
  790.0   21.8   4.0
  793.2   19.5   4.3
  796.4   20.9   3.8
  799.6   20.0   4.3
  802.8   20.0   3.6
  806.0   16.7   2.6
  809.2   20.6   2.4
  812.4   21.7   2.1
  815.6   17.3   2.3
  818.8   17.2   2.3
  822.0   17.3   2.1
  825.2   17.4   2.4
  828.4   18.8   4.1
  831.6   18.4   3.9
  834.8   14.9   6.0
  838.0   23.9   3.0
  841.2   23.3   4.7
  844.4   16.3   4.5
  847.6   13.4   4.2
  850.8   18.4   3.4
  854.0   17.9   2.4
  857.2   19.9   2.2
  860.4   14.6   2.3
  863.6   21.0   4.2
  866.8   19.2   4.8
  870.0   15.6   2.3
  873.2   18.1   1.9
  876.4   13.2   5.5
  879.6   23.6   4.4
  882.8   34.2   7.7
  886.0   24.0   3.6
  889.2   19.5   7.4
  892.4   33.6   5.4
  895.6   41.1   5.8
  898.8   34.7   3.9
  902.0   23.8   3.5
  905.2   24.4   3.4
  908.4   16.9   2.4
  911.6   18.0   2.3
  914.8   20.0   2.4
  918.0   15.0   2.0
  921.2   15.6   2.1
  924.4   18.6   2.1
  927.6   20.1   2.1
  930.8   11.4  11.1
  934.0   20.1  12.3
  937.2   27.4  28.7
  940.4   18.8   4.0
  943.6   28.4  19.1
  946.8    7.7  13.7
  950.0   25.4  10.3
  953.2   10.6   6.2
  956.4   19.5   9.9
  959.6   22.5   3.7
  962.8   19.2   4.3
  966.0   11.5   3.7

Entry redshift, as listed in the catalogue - 2.203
